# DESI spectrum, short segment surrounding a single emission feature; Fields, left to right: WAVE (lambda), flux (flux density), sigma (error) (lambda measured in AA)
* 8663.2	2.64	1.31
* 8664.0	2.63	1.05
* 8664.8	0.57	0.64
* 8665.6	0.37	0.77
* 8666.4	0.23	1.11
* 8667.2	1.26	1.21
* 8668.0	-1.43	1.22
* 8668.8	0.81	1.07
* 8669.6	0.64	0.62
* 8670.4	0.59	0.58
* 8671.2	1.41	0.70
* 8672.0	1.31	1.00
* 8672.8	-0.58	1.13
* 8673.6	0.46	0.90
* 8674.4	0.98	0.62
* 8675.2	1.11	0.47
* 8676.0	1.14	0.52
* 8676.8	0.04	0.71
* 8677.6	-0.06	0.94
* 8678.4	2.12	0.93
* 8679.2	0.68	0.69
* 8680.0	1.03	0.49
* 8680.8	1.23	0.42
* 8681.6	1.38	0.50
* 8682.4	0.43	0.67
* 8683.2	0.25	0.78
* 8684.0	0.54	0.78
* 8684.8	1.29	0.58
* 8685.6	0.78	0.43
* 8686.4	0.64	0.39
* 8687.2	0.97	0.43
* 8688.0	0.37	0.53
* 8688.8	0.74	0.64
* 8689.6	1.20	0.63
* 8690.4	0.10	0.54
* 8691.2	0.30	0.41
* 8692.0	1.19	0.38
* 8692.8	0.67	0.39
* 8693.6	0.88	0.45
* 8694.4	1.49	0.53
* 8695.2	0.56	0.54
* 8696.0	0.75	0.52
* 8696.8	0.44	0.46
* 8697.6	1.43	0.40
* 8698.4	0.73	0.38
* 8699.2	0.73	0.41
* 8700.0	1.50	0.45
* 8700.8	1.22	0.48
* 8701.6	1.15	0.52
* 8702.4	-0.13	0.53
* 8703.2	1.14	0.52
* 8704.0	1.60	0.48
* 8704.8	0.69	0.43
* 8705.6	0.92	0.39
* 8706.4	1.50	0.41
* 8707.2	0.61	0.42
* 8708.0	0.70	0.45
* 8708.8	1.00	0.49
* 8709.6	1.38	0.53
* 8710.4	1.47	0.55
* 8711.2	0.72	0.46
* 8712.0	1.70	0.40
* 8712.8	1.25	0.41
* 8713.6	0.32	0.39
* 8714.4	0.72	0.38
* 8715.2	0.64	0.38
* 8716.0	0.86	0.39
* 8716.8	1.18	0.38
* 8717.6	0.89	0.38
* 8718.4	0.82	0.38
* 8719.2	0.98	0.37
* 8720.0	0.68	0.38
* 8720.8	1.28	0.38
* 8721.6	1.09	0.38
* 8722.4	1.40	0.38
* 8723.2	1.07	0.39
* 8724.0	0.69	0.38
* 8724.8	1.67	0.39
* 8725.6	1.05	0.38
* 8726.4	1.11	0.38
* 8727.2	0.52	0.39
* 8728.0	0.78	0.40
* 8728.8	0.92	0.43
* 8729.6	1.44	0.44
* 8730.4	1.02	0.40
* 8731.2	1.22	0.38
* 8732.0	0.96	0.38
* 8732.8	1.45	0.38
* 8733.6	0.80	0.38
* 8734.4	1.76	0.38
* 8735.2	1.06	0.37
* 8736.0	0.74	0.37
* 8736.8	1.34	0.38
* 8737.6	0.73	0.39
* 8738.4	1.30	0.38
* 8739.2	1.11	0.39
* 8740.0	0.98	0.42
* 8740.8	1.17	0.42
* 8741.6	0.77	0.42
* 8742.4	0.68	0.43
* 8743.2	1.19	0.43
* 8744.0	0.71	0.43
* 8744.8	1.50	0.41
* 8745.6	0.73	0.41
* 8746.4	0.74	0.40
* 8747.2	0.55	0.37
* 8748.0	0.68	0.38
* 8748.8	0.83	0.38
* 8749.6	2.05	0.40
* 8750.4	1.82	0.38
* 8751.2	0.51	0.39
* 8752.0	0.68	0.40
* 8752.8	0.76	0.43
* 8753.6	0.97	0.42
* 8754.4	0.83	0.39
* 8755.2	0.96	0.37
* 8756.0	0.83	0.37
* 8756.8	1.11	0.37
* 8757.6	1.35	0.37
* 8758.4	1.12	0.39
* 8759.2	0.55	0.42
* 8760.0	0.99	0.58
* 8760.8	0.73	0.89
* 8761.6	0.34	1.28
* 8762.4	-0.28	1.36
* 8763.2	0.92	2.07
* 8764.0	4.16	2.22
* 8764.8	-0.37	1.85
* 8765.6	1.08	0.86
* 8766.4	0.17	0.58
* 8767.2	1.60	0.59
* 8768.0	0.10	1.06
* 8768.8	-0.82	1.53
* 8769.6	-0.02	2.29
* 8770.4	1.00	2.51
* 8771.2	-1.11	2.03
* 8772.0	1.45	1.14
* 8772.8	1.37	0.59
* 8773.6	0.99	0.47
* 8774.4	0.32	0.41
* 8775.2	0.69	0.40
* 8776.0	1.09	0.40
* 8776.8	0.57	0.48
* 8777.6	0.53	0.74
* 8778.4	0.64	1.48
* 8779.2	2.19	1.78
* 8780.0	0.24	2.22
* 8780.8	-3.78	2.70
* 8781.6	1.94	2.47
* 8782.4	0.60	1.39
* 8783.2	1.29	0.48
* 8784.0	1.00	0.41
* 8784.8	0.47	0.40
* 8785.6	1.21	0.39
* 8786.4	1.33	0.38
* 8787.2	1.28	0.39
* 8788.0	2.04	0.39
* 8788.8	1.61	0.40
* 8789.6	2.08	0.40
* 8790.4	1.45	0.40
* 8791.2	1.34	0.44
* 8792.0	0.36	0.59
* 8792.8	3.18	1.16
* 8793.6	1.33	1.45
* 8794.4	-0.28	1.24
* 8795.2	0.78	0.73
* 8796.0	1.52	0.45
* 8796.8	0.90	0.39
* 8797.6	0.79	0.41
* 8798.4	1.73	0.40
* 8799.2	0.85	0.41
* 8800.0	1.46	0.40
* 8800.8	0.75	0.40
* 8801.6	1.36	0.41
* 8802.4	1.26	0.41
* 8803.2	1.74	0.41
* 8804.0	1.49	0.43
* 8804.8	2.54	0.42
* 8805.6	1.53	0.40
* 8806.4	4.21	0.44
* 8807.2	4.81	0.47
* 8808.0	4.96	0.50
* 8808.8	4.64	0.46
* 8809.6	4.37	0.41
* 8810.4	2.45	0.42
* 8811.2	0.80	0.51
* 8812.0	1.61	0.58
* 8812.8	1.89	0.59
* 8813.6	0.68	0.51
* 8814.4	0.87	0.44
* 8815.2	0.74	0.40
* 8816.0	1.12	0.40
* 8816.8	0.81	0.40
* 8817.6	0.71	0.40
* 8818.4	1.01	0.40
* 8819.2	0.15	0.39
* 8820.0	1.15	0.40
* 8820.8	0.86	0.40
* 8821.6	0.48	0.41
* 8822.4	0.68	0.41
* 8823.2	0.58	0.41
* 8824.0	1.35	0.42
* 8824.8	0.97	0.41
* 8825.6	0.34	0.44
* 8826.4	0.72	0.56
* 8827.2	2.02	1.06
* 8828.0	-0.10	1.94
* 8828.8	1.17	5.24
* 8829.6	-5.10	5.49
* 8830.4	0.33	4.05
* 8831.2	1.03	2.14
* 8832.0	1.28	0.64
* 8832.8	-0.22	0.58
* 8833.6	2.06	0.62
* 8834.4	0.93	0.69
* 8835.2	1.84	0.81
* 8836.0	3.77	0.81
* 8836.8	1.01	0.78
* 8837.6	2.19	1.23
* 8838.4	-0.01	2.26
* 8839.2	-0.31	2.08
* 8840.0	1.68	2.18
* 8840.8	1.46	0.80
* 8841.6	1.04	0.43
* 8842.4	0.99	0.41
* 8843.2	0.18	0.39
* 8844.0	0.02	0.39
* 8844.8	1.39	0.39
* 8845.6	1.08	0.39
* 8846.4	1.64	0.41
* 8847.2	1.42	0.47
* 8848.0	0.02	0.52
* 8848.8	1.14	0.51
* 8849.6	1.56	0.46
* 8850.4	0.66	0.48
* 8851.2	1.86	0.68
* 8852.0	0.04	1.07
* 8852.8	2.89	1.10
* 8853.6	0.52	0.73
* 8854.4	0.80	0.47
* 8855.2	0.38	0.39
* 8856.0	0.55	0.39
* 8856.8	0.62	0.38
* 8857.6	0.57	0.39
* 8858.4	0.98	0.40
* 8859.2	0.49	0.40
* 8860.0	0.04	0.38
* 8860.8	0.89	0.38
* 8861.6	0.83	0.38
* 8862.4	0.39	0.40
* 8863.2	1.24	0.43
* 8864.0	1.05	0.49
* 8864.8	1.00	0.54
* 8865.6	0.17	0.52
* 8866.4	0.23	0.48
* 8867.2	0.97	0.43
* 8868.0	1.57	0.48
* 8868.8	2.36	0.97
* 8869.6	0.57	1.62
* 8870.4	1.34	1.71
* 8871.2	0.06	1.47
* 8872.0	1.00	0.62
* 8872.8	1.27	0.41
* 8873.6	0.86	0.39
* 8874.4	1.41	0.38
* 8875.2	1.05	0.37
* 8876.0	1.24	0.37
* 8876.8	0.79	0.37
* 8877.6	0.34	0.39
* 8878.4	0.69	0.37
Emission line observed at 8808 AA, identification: Halpha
